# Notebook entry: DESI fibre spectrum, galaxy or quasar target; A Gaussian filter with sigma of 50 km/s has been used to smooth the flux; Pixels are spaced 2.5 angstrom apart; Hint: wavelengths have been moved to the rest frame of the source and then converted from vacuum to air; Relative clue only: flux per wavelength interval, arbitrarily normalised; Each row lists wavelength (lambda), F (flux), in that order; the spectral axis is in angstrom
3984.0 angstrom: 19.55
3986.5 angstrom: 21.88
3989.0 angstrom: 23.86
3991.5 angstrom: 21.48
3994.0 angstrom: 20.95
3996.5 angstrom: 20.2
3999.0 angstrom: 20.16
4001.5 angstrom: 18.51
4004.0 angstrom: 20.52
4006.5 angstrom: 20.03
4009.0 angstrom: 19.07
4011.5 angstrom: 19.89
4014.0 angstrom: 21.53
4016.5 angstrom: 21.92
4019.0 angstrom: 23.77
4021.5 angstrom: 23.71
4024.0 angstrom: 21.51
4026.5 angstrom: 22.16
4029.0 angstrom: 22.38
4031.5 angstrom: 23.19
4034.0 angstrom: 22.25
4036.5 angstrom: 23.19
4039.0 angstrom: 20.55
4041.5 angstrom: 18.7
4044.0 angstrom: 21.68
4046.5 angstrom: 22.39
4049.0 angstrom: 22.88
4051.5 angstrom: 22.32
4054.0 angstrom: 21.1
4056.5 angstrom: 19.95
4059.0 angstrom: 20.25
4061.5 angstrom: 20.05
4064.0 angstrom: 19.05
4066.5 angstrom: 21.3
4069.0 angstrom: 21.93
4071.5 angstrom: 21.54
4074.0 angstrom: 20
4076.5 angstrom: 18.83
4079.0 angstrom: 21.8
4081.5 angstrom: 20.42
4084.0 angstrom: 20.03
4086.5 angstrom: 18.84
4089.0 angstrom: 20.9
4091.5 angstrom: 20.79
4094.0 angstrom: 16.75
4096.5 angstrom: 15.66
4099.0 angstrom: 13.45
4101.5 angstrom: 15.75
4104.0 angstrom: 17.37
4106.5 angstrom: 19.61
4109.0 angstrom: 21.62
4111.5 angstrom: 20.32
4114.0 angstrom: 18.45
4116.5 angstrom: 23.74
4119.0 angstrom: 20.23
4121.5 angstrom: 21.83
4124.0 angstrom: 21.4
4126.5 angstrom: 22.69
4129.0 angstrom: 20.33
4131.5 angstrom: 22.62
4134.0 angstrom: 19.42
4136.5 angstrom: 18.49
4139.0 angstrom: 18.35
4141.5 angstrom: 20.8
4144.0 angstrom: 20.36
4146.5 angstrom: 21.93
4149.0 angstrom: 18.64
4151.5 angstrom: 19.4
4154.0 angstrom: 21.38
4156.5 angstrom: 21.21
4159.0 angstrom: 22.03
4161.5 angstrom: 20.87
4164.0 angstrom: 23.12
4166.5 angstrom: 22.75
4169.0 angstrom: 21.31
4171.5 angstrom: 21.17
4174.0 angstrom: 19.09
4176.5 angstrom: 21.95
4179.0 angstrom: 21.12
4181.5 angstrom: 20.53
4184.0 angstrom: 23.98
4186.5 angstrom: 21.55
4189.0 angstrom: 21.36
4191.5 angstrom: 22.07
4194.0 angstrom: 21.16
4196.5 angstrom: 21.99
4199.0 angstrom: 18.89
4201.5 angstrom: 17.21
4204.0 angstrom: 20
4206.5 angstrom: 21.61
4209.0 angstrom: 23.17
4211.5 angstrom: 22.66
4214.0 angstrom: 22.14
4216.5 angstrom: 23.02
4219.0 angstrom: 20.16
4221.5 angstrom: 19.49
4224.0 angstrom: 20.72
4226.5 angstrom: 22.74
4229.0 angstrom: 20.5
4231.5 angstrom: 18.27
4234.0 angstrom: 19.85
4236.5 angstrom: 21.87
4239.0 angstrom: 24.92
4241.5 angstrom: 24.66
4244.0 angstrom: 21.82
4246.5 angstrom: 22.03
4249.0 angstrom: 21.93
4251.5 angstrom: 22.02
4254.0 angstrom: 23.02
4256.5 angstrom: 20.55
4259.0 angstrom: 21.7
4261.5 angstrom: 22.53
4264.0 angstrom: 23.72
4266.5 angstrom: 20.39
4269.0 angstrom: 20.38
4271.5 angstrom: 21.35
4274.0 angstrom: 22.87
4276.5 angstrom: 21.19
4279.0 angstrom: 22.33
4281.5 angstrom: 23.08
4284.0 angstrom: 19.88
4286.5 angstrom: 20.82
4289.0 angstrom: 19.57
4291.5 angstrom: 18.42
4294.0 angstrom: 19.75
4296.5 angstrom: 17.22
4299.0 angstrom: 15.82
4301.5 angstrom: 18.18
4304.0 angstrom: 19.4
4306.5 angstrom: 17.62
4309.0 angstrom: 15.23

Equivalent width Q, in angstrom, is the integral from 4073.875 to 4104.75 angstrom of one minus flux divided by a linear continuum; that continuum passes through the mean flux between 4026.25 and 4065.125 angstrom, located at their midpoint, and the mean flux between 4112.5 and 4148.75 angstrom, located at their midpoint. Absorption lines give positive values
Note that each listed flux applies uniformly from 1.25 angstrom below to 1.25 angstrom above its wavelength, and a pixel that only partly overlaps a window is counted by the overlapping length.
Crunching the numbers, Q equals 3.8 angstrom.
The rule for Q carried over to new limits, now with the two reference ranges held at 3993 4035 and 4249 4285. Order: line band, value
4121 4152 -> 1.5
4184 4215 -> 0.6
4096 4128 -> 3.0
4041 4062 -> 0.2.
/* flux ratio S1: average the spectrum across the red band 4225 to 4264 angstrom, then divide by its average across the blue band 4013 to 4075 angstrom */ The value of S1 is 1.02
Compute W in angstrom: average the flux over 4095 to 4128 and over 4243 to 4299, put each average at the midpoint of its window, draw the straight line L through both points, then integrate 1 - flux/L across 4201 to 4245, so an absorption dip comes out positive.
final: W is -1.9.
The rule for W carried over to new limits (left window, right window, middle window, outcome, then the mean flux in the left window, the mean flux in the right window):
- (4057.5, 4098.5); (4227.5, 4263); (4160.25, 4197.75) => -1.0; 19.8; 21.9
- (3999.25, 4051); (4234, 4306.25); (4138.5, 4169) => 0.4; 21.5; 21.1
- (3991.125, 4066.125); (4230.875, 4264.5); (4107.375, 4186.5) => 2.4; 21.2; 22.1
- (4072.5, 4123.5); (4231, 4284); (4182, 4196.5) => -0.8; 19.4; 21.9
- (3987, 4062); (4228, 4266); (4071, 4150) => 6.6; 21.4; 21.9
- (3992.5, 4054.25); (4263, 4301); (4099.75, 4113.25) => 1.5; 21.4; 20.4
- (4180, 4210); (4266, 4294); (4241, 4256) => -1.0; 21.1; 20.9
